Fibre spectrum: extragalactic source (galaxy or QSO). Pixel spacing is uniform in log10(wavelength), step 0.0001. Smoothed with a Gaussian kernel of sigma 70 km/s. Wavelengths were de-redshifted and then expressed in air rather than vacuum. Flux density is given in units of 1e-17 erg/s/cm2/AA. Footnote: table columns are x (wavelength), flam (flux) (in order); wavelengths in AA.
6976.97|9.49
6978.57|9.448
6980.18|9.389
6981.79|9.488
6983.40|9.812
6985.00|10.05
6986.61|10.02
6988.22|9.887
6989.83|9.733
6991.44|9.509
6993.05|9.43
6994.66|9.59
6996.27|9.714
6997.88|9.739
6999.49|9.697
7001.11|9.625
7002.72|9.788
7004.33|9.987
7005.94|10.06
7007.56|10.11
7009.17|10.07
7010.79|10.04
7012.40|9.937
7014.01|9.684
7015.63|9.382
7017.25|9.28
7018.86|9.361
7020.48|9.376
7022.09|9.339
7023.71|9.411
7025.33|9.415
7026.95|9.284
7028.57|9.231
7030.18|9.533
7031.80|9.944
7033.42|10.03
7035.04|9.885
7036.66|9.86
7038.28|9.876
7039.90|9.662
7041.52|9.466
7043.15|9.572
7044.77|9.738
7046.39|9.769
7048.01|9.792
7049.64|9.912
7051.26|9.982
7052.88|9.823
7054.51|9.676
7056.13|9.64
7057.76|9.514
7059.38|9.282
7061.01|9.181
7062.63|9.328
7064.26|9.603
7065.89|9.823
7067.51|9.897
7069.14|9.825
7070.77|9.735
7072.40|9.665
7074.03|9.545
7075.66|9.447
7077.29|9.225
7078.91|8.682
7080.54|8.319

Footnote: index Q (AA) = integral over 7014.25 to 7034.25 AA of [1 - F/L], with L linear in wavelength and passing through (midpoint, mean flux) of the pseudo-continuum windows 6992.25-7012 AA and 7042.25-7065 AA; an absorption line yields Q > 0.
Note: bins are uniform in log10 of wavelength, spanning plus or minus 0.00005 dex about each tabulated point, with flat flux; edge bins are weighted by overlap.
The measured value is 0.5 AA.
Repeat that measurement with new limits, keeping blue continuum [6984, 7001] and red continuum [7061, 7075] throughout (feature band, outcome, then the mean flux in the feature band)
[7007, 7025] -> 0.2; 9.62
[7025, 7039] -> 0.0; 9.68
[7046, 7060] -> -0.1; 9.72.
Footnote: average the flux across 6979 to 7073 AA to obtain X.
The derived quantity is 9.68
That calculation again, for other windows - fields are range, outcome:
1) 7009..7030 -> 9.51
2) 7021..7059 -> 9.66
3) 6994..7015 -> 9.85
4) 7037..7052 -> 9.75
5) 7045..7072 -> 9.68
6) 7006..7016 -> 9.9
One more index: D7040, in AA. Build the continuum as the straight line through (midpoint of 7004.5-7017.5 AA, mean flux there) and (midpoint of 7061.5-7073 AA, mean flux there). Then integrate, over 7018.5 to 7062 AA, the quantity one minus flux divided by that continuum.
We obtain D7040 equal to 0.65 AA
